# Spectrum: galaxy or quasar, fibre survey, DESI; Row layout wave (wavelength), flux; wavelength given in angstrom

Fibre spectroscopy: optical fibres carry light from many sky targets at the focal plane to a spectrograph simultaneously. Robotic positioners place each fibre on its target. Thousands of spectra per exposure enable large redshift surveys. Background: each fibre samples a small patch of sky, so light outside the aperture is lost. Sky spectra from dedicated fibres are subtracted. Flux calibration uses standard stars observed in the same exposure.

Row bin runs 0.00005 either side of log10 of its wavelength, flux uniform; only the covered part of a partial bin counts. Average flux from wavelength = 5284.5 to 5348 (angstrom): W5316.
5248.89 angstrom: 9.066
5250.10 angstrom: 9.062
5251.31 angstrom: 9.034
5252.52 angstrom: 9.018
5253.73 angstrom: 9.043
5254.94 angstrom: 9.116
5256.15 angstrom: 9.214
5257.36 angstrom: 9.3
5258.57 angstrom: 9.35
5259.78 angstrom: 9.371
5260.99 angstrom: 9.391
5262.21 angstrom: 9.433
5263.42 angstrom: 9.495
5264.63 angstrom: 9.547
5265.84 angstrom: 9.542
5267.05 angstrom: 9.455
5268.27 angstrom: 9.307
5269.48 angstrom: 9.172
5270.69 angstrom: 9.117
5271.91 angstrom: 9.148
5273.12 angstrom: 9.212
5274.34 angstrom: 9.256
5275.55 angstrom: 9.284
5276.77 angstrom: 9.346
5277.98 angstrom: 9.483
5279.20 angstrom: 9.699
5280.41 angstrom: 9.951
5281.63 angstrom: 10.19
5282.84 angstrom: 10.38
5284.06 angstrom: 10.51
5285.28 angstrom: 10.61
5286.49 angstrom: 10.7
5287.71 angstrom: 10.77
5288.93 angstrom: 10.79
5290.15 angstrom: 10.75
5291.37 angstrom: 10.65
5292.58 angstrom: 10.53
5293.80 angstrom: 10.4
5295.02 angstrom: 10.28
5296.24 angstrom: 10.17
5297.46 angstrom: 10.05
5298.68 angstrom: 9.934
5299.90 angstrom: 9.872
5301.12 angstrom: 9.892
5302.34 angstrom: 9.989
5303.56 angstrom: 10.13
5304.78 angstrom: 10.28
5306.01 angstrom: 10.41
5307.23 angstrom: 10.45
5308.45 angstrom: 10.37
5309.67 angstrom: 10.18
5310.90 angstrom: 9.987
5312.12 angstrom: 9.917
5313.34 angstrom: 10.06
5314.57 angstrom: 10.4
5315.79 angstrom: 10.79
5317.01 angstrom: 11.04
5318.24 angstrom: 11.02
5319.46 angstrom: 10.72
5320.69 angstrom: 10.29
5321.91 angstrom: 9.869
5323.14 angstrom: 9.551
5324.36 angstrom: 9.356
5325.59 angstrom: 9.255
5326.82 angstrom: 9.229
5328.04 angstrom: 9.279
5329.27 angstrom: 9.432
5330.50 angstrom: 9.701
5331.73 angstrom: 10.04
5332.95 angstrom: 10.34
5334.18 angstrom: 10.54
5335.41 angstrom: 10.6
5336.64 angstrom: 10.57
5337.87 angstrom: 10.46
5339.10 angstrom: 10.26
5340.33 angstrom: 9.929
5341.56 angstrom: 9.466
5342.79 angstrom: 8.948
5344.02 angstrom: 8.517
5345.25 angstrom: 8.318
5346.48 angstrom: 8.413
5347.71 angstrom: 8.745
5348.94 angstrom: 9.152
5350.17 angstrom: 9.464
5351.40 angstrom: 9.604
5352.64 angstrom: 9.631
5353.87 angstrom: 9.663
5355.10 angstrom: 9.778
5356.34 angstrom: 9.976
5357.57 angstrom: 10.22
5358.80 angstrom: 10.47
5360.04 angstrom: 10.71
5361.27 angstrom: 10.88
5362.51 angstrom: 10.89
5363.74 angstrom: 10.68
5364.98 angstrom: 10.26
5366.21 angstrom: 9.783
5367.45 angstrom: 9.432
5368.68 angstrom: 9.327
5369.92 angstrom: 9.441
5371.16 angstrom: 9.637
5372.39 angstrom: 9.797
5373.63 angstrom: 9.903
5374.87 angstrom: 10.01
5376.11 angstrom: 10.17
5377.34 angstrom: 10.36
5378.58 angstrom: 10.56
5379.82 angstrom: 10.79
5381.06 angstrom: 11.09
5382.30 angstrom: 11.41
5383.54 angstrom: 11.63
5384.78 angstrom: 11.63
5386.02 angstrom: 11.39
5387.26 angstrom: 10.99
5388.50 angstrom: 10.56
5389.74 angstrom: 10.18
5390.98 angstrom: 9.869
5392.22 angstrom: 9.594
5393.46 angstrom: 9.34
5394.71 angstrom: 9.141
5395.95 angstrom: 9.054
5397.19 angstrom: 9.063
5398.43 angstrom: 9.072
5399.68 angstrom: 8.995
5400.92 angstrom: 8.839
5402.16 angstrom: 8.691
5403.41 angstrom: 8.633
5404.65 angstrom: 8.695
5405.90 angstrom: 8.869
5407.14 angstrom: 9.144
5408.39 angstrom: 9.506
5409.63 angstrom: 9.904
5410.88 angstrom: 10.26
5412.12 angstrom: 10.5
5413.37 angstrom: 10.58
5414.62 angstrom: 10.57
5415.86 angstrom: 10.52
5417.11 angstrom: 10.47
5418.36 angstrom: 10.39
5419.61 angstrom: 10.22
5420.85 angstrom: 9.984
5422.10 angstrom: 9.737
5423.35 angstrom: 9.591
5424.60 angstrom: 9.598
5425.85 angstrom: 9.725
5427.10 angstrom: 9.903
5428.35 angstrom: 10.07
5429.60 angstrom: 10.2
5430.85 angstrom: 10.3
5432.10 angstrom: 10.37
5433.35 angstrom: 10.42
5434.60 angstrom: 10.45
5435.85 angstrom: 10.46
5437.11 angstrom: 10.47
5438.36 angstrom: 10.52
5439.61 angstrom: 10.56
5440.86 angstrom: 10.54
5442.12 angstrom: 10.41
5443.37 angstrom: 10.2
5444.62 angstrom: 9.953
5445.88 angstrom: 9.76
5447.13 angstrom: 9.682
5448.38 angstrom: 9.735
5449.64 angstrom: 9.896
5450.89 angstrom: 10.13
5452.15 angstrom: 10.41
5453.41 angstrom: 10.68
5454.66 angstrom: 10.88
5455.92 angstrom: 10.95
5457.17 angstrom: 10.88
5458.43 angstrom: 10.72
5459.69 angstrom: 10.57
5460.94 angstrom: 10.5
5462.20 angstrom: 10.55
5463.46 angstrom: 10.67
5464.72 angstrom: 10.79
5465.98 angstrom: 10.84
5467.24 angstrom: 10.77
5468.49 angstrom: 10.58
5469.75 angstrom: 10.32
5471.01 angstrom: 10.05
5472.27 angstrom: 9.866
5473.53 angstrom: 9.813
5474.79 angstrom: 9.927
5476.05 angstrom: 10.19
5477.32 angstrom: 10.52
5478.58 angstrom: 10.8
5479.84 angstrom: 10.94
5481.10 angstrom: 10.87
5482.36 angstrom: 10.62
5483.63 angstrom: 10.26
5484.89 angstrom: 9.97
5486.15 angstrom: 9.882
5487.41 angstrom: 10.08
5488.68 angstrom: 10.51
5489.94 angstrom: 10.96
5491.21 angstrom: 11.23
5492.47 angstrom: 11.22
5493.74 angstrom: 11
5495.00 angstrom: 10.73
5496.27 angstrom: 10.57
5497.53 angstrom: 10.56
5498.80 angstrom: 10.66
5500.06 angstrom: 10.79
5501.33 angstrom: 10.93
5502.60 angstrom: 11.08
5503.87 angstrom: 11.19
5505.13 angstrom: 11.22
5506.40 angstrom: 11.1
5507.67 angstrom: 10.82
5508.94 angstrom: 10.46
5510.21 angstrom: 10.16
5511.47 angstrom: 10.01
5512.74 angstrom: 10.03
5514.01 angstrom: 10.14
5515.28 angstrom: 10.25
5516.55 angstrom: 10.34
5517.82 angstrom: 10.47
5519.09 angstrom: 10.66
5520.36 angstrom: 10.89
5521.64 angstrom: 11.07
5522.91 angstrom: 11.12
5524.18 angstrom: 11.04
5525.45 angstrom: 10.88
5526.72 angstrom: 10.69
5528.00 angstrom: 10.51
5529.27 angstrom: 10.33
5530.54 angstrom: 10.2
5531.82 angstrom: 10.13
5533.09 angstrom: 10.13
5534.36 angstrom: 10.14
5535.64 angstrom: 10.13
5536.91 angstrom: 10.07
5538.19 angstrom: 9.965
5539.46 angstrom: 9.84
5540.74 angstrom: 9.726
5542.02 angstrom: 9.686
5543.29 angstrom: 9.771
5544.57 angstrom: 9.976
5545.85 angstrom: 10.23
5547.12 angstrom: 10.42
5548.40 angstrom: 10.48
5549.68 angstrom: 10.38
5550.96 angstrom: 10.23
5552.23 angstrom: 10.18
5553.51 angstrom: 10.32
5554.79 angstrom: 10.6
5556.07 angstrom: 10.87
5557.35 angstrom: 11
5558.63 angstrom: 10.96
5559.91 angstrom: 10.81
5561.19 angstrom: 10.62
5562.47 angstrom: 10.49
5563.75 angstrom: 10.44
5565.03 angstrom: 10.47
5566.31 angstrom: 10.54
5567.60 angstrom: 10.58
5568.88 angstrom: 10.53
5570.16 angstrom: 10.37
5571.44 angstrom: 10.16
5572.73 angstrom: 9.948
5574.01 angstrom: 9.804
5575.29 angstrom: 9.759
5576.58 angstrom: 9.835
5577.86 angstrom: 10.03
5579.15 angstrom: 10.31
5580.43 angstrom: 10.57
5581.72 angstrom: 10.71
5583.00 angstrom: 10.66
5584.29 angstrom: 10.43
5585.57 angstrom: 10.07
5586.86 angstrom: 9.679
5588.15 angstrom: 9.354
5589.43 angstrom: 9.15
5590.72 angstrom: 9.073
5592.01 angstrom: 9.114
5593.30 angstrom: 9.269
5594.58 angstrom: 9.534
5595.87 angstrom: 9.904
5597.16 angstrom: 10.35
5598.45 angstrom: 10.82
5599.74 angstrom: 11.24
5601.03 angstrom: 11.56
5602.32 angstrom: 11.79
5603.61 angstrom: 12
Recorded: 10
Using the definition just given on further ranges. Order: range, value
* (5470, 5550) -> 10.5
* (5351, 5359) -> 9.88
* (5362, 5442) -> 10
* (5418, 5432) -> 9.98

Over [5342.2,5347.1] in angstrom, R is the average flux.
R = 8.55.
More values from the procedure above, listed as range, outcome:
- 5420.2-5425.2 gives 9.74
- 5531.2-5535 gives 10.1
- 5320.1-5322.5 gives 10.1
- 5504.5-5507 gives 11.2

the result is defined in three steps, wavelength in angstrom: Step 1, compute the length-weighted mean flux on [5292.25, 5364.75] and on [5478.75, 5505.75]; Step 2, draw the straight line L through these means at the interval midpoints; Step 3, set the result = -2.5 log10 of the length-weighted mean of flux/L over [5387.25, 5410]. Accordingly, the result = 0.11 mag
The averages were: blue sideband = 9.98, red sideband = 10.7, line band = 9.33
